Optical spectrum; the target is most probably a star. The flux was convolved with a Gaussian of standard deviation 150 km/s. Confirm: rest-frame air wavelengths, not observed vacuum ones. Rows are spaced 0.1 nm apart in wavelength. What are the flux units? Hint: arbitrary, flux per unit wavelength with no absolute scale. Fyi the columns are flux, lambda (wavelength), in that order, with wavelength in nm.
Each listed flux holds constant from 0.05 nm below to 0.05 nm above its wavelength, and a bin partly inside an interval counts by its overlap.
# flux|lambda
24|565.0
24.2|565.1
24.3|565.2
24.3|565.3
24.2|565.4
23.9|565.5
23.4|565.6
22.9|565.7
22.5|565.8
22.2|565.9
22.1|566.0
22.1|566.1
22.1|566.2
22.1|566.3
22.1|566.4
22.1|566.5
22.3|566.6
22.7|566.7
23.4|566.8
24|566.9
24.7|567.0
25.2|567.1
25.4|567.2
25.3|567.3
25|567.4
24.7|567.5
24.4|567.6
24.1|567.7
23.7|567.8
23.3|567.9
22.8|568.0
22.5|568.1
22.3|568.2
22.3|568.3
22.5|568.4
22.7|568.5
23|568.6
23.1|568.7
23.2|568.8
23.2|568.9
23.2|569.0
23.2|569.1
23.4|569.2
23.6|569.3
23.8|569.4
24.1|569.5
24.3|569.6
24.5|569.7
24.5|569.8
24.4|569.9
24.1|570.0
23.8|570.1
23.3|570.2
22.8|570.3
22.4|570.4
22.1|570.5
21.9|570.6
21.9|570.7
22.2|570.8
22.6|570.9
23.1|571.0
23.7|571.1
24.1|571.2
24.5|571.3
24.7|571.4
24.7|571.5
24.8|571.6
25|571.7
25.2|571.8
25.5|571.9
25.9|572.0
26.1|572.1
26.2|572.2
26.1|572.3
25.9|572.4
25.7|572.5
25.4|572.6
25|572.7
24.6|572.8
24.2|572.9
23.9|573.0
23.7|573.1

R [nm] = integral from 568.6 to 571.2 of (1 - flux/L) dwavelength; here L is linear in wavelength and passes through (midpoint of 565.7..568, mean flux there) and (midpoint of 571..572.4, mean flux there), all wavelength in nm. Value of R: 0.12 nm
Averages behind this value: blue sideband 23.4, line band 23.3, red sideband 25.1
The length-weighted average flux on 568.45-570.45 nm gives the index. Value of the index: 23.5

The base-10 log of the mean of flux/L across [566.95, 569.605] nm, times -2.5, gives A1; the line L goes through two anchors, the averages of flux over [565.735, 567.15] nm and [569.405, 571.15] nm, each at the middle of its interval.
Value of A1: -0.028 mag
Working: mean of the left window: 22.8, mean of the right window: 23.3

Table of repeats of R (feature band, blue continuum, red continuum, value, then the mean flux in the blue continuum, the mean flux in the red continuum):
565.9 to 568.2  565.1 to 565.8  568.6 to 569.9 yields 0.03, 23.8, 23.7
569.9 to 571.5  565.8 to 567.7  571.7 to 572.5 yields 0.12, 23.4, 25.8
